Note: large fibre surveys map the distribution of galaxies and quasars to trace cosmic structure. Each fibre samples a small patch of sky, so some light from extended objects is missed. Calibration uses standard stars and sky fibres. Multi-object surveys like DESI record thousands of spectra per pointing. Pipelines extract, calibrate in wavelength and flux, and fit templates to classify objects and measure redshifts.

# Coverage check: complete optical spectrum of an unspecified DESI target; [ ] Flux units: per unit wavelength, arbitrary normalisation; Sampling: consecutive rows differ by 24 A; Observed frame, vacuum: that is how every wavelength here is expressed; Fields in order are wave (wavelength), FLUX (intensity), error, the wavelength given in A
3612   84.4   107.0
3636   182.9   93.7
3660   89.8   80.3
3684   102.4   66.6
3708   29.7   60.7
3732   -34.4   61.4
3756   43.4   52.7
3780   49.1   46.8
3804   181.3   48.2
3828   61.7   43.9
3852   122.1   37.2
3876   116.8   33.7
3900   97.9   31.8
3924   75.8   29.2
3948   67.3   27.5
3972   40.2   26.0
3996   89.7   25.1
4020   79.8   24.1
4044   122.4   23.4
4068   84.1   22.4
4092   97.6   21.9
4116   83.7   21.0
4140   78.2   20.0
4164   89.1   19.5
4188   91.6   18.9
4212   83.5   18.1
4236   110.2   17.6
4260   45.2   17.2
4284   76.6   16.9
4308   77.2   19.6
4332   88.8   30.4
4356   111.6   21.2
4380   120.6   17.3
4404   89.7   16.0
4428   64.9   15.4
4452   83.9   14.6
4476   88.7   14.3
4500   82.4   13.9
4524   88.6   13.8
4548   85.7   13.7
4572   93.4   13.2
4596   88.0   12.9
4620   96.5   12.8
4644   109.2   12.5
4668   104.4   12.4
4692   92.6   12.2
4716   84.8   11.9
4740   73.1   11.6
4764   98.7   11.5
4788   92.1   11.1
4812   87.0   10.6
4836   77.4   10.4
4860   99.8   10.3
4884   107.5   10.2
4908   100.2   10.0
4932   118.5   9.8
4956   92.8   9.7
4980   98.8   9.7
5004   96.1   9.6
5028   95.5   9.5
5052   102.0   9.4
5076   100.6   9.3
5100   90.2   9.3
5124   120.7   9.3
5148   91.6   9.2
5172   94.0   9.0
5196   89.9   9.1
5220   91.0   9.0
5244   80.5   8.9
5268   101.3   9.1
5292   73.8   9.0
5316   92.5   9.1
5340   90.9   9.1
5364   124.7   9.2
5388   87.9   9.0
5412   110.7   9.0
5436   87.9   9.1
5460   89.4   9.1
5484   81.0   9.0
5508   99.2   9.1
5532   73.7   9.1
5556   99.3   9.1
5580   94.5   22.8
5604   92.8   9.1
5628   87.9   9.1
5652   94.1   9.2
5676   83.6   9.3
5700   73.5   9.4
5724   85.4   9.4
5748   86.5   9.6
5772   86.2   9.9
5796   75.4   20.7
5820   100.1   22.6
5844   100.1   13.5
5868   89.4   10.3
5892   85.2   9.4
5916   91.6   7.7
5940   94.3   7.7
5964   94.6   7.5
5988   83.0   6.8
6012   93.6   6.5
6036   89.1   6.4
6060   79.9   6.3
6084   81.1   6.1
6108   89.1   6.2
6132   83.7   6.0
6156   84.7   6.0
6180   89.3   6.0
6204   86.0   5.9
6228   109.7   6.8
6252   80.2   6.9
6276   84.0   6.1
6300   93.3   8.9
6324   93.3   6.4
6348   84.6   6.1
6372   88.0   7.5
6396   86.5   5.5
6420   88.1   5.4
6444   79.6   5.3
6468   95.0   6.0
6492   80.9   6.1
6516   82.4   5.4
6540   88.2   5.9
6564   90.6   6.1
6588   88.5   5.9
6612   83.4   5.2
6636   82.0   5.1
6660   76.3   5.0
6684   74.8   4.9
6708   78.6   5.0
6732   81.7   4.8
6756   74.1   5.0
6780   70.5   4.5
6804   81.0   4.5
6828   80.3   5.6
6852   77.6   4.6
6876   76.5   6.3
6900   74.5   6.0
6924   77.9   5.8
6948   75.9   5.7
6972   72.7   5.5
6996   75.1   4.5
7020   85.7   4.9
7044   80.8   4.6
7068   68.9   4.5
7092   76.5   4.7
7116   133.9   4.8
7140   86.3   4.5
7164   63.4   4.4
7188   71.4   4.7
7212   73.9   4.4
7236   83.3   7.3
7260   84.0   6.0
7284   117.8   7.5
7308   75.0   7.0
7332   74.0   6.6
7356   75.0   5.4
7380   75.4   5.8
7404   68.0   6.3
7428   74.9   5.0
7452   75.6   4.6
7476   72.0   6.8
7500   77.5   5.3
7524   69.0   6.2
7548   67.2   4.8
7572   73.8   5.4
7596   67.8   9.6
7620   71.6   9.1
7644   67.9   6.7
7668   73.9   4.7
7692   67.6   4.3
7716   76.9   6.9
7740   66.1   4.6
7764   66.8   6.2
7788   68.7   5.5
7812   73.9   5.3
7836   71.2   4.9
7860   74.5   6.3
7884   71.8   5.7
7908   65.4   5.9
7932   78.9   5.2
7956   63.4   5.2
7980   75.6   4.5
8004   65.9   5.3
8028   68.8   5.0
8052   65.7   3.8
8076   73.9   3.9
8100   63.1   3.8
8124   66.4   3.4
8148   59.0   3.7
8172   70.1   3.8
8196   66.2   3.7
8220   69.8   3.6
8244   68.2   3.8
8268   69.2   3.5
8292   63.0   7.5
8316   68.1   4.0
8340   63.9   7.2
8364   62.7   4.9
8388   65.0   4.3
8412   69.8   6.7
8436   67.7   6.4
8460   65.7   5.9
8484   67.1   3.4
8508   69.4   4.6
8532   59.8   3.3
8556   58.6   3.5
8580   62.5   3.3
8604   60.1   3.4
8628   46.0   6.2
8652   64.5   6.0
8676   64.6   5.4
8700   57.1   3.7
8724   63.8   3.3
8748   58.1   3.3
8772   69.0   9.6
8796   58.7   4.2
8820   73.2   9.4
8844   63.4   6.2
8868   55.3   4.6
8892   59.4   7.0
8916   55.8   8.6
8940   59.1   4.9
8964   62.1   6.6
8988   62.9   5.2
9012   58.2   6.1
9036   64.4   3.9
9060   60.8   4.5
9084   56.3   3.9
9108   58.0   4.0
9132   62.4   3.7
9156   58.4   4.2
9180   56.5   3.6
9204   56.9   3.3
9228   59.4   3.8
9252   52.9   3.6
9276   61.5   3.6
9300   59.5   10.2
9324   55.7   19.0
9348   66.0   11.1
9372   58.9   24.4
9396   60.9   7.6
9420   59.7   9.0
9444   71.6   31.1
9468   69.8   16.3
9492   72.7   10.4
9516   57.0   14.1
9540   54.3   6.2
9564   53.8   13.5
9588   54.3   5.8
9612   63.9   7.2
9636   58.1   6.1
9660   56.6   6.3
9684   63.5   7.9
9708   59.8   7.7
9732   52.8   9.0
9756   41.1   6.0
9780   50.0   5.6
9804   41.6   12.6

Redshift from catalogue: 0.08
